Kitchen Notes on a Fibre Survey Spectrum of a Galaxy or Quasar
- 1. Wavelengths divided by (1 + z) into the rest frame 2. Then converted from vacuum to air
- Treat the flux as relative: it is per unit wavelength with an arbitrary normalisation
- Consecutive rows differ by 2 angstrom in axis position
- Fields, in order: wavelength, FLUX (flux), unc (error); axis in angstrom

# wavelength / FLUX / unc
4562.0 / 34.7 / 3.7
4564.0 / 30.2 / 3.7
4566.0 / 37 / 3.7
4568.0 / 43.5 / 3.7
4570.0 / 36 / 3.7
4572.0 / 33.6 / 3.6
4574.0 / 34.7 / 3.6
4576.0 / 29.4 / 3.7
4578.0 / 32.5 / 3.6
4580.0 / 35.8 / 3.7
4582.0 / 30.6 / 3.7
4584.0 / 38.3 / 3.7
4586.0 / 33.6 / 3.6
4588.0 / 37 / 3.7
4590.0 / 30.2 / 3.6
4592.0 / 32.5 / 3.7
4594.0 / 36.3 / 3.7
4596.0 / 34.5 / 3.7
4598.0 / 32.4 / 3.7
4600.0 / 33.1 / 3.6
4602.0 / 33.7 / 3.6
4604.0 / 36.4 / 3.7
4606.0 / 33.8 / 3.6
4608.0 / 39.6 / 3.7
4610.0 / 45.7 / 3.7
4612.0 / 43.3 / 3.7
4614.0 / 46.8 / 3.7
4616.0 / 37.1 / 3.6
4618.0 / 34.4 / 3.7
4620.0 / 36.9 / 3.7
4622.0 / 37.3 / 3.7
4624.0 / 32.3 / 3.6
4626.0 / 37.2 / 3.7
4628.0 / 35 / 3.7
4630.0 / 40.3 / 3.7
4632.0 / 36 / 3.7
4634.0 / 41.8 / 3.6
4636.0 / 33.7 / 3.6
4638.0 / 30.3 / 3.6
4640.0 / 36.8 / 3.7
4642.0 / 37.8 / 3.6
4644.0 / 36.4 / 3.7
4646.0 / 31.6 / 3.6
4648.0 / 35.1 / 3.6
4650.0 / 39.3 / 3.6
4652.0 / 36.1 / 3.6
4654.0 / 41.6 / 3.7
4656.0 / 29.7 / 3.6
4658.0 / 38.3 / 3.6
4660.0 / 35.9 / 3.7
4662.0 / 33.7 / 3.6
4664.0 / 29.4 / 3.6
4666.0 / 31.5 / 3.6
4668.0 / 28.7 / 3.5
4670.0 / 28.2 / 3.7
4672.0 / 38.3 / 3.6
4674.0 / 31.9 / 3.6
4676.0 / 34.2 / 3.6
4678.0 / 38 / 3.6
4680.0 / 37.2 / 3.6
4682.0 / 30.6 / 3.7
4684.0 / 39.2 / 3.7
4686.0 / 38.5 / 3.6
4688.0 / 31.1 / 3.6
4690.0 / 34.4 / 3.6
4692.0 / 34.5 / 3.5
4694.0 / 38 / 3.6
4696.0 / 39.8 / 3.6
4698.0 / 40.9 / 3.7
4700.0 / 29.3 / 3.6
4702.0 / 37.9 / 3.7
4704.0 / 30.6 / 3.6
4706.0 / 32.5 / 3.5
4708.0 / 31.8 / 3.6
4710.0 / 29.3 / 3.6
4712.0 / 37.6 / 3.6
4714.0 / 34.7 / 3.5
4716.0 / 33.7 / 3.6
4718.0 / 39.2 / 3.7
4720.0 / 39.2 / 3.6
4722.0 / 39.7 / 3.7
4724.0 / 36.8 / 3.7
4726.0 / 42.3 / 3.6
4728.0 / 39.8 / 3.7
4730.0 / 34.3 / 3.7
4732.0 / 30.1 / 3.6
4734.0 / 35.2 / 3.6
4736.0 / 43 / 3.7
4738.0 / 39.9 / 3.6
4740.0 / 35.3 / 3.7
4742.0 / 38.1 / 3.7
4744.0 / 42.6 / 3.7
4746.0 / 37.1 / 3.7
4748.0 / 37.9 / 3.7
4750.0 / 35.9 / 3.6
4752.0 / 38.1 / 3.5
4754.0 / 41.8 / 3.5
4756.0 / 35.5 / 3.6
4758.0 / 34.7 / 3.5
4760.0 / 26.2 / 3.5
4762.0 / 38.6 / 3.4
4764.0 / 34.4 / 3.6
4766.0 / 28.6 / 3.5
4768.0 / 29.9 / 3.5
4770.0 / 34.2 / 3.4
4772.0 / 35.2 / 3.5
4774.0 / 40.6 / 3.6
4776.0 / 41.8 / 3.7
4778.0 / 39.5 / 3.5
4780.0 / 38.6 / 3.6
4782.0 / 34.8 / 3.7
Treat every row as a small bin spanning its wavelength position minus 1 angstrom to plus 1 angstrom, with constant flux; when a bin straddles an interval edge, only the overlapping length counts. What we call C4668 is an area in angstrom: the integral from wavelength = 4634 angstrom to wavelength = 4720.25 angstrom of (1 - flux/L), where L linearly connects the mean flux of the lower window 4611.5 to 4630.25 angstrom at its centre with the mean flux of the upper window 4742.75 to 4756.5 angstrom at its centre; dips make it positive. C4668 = 7.4 angstrom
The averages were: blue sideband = 37.8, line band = 34.8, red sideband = 38.5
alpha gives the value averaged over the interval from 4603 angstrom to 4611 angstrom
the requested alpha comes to 38.9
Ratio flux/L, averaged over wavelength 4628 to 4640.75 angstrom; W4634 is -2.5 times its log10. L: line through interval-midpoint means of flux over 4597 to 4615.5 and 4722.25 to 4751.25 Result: 0.053 mag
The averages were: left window 38.3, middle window 36.4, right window 37.8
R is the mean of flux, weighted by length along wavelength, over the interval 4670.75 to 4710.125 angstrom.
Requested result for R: 35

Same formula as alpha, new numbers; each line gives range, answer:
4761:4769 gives 32.9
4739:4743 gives 36.7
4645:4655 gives 36.7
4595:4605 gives 34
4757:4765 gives 33.5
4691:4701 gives 36.5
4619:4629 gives 35.7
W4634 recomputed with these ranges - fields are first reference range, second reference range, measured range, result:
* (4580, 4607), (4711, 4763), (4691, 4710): 0.05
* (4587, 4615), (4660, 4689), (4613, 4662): -0.04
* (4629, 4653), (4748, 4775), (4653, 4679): 0.07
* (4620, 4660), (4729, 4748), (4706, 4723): 0.05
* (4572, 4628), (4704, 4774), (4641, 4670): 0.04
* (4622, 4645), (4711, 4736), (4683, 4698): 0.00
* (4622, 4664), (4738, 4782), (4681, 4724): 0.02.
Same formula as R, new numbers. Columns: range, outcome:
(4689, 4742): 36.2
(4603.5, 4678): 36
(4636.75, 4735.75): 35.2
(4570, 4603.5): 33.7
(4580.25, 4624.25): 36.2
